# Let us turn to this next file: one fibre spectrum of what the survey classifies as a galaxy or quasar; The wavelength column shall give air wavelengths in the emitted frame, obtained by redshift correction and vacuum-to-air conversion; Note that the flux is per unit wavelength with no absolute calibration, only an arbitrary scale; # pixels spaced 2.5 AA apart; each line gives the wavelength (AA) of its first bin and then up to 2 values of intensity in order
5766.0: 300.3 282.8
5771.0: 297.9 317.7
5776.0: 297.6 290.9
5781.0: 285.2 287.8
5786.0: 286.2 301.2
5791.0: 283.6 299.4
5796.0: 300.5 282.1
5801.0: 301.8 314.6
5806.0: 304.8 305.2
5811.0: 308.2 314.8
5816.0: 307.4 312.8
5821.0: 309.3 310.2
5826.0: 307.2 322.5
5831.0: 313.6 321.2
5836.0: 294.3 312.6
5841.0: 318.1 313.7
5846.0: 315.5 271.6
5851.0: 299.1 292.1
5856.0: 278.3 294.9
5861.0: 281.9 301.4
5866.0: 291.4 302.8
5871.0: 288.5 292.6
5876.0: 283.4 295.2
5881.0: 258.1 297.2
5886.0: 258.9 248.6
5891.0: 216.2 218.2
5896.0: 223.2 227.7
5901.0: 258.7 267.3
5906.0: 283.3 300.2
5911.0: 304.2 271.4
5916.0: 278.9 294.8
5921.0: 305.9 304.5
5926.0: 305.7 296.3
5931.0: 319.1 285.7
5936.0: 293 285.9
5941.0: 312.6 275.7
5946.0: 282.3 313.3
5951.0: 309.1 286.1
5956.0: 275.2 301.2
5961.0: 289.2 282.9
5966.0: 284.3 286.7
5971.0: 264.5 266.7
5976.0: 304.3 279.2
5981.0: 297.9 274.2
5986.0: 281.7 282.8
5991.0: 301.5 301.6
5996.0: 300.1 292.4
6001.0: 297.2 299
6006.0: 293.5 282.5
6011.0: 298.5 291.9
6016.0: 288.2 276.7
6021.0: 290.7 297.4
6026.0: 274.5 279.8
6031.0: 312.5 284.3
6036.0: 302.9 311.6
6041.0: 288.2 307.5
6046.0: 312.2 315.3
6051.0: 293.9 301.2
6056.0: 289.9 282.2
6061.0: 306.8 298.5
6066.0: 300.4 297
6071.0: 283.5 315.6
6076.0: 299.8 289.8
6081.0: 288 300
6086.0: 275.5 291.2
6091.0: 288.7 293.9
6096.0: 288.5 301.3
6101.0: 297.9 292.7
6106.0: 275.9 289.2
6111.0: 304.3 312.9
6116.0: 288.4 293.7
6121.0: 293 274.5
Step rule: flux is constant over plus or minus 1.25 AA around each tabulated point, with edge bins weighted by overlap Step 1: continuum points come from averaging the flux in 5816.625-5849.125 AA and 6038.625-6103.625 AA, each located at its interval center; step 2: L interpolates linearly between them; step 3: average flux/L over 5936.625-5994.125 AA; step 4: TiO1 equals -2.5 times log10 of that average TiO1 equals 0.051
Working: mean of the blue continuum 310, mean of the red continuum 296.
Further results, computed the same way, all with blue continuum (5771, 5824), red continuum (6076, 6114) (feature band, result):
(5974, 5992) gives 0.03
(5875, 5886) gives 0.07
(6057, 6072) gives -0.01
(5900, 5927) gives 0.03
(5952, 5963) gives 0.03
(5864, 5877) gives 0.02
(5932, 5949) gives 0.02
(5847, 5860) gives 0.04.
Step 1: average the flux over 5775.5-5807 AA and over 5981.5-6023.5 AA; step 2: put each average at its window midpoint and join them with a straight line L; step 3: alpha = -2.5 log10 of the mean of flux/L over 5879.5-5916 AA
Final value 0.13 mag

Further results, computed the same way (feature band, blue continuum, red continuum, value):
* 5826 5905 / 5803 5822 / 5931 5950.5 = 0.077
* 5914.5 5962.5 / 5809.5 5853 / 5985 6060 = 0.020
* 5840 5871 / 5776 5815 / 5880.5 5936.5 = -0.040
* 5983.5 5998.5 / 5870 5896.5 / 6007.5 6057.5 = -0.022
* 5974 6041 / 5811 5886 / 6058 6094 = 0.015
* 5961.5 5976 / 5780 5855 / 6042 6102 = 0.072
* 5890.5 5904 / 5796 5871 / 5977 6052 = 0.267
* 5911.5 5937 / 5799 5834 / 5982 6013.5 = 0.013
